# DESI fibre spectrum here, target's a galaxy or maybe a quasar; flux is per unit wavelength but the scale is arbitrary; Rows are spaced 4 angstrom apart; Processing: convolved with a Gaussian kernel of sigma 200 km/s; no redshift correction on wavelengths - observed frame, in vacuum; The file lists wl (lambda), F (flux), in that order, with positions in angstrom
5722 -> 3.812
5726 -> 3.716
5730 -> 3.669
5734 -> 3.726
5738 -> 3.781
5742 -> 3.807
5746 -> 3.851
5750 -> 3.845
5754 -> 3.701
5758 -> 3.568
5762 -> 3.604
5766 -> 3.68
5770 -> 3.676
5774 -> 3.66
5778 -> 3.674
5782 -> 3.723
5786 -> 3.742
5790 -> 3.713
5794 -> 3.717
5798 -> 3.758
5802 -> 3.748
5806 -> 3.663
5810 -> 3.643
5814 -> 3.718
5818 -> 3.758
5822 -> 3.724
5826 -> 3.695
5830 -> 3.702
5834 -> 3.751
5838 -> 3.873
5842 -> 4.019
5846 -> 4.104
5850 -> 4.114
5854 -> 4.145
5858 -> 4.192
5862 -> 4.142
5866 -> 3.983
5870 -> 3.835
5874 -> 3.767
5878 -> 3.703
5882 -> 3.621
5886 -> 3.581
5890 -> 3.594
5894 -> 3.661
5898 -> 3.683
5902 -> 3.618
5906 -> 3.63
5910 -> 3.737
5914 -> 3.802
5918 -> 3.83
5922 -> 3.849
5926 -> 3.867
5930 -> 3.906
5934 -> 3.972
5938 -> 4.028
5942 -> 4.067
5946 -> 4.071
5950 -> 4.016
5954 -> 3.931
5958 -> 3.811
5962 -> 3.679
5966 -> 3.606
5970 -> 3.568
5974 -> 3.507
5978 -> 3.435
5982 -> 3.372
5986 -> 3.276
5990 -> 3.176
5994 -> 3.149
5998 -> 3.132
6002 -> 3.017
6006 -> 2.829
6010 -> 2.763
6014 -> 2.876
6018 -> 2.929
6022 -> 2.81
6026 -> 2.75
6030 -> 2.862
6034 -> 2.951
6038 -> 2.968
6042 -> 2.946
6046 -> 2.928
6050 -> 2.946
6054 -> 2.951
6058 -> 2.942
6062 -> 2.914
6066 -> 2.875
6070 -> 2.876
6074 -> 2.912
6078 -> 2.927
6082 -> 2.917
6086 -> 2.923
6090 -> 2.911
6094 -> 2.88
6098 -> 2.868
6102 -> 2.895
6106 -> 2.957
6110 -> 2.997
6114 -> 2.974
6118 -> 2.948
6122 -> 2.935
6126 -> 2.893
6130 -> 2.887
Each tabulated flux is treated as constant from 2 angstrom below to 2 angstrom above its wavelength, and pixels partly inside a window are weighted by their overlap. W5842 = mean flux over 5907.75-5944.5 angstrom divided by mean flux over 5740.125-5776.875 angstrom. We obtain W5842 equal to 1.05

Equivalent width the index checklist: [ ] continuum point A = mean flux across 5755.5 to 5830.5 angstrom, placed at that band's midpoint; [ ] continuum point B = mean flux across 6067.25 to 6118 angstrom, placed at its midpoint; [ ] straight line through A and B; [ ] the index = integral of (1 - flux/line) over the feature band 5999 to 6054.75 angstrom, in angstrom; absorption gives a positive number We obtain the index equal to 3.5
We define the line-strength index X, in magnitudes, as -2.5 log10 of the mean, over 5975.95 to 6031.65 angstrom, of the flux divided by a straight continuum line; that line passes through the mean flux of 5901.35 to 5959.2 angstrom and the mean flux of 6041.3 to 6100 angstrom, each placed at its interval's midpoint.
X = 0.12 mag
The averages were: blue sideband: 3.88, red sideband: 2.91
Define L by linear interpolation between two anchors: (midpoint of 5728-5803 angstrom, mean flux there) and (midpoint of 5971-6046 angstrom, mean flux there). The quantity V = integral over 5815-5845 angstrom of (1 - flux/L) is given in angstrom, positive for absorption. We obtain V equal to -2.2 angstrom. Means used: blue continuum 3.72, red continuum 3.05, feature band 3.8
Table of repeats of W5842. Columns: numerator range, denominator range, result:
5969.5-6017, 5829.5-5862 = 0.79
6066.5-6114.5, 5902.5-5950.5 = 0.75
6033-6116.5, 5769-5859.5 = 0.77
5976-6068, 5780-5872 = 0.78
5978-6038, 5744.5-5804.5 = 0.81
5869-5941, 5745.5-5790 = 1.02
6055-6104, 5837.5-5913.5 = 0.76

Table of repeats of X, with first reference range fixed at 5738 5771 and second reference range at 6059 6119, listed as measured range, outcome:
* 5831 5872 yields -0.15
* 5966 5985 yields -0.09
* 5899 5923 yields -0.12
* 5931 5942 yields -0.22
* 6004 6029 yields 0.10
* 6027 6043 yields 0.05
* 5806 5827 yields -0.04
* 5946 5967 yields -0.19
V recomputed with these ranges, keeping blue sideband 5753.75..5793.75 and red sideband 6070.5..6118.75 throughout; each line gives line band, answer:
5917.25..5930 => -2.1 angstrom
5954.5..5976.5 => -2.9 angstrom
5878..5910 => -2.3 angstrom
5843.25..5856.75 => -2.4 angstrom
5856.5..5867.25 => -2.0 angstrom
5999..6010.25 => 0.8 angstrom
